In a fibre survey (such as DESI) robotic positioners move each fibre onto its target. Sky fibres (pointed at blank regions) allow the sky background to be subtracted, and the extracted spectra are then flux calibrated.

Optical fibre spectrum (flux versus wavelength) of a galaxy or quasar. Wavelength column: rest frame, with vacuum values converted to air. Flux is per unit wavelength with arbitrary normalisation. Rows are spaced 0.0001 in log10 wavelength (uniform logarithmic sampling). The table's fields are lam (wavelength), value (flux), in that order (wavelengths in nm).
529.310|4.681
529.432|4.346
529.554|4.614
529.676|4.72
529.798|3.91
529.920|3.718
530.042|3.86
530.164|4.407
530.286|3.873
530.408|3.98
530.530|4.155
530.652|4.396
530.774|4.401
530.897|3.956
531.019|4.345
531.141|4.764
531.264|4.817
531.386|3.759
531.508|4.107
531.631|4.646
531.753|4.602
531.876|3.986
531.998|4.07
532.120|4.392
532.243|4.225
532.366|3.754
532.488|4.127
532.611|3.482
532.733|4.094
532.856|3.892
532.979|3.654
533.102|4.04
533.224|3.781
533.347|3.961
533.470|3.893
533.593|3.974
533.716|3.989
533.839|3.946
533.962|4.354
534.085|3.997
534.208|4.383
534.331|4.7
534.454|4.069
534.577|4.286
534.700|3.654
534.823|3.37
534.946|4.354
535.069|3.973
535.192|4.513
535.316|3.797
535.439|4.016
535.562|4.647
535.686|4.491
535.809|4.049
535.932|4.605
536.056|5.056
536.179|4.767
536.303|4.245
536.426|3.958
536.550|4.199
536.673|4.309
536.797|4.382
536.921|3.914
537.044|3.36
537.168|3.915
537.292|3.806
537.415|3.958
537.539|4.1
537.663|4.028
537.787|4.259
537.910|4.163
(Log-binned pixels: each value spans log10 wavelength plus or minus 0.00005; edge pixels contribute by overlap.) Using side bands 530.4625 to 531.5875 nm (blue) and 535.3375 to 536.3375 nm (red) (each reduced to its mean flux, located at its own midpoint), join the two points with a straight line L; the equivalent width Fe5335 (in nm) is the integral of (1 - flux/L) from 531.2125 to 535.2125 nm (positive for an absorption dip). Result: 0.270 nm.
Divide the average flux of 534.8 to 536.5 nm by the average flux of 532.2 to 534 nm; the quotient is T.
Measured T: 1.09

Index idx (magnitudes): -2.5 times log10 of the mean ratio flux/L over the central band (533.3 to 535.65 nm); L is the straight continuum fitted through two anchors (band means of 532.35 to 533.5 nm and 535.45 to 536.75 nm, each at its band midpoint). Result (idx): 0.01 mag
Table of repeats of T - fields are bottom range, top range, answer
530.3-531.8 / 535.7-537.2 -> 0.98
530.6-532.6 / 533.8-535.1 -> 0.97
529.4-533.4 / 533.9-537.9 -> 1.01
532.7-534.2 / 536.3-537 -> 1.04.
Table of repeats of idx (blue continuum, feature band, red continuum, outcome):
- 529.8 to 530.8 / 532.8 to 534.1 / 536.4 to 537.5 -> 0.02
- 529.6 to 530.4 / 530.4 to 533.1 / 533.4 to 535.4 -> -0.02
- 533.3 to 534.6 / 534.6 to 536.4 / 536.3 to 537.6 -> -0.05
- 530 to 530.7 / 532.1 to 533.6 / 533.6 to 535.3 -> 0.05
